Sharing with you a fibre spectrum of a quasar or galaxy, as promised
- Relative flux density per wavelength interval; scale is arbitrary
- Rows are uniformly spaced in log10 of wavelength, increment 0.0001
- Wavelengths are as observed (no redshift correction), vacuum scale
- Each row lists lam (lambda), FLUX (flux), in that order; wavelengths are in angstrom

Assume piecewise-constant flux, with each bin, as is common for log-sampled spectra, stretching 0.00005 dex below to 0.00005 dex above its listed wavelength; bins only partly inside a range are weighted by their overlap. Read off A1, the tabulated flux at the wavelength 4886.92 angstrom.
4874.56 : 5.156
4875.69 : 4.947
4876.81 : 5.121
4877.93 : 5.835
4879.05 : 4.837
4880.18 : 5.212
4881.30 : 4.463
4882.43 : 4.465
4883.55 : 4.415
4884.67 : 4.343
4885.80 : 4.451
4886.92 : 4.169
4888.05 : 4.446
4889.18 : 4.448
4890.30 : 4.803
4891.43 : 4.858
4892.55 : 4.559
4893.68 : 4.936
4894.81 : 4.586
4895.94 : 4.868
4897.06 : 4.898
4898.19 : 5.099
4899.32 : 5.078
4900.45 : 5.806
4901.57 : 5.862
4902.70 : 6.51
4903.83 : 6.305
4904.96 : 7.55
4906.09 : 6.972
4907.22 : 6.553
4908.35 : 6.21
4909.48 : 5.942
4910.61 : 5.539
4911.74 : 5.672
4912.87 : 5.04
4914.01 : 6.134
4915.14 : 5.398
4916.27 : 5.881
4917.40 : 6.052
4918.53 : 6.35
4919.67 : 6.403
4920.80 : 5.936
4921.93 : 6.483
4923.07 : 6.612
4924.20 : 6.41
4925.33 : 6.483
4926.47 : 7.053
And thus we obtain 4.169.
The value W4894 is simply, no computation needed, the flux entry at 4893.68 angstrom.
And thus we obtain 4.936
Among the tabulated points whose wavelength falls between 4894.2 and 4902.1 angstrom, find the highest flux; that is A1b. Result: 5.862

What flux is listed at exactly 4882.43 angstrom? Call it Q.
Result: 4.465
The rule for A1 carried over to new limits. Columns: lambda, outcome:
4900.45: 5.806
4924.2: 6.41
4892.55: 4.559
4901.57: 5.862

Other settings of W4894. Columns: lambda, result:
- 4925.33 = 6.483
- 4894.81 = 4.586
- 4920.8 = 5.936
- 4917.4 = 6.052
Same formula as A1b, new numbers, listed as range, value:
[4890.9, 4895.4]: 4.936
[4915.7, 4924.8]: 6.612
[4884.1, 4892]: 4.858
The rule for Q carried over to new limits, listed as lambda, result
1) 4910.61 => 5.539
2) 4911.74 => 5.672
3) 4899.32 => 5.078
